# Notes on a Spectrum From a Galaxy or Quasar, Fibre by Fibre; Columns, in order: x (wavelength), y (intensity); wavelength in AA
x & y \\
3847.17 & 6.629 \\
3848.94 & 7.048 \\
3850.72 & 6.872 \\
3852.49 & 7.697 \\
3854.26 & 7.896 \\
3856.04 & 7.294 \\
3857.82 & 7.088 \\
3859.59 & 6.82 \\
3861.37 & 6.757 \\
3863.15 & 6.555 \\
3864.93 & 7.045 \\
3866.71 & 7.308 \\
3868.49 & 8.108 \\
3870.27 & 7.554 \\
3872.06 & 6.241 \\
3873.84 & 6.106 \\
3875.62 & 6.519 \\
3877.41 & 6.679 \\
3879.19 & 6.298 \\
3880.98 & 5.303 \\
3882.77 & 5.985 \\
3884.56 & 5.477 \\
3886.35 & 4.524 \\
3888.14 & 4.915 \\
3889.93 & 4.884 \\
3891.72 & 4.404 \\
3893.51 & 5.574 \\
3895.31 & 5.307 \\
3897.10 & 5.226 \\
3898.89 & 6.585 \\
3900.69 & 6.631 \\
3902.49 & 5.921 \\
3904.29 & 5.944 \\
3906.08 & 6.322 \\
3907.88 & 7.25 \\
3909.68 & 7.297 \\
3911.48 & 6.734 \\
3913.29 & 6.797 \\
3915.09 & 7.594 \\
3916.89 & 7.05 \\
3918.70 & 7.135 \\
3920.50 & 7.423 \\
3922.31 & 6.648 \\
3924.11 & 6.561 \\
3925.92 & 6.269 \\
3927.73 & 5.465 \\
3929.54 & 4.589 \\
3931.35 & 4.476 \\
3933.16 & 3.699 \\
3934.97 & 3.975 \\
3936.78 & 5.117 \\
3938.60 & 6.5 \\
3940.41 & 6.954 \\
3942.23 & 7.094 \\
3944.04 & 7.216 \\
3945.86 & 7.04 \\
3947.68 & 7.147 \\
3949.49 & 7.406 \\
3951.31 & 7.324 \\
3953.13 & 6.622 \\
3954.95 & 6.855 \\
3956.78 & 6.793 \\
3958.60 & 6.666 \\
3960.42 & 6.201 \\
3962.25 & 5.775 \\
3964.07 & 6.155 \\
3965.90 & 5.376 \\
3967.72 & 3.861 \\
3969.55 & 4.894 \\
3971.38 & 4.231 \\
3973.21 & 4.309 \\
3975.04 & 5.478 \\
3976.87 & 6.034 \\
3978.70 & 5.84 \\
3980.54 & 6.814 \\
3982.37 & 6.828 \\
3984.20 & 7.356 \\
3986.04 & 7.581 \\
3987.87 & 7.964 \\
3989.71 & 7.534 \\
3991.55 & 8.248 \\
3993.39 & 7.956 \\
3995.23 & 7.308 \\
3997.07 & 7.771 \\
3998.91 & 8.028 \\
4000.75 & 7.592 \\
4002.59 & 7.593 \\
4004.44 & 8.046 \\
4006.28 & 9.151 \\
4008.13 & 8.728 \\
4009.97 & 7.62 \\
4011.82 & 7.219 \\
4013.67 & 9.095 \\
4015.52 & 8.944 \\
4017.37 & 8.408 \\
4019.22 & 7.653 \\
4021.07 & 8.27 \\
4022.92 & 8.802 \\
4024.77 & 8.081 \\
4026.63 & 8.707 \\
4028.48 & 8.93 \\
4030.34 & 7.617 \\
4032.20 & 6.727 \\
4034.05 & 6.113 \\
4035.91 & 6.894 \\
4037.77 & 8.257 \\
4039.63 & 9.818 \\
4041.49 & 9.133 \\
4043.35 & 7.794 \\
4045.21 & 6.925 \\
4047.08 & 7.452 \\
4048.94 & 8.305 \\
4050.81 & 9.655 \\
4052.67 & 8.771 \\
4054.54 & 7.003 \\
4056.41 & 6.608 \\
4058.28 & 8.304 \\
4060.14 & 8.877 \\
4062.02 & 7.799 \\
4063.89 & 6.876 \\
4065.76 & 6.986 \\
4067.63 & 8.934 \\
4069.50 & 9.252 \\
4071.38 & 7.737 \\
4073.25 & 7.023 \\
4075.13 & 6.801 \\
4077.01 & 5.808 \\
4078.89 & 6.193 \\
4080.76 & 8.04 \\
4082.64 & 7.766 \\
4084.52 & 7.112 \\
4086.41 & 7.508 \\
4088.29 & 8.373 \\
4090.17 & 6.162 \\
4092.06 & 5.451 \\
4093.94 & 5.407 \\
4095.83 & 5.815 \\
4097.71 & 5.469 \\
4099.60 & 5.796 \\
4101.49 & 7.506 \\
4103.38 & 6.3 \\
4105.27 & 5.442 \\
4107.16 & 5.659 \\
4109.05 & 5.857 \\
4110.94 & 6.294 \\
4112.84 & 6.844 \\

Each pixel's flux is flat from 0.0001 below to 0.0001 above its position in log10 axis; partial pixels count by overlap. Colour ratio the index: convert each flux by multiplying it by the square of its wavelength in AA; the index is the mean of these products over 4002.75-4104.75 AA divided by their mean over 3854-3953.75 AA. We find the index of 1.3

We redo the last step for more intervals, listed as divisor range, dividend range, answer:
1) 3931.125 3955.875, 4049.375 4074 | 1.35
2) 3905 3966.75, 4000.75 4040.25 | 1.32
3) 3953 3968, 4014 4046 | 1.37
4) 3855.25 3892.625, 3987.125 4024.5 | 1.38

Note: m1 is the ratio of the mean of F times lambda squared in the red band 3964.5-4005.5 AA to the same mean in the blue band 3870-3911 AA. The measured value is 1.2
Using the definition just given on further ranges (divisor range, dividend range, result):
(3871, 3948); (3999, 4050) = 1.41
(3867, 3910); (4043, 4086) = 1.38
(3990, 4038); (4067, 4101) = 0.90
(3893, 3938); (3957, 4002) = 1.11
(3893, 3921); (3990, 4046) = 1.30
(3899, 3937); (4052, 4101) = 1.25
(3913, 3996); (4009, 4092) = 1.29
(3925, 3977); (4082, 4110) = 1.17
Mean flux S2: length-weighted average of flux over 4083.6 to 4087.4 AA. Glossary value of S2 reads 7.31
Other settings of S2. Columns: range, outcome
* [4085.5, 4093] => 6.87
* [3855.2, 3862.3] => 6.98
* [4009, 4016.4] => 8.22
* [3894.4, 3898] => 5.27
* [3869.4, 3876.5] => 6.6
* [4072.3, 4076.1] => 6.91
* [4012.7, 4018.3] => 8.8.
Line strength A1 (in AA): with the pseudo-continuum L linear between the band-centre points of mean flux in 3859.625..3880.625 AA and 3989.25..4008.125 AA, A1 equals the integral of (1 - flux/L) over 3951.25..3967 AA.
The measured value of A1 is 2.6 AA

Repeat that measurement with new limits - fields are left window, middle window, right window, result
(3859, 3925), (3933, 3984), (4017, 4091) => 6.5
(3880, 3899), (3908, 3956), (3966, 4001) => -5.0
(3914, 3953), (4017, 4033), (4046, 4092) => -2.1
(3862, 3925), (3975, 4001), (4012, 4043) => 1.3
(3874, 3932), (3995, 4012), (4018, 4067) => -1.2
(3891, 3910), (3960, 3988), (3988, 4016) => 6.1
